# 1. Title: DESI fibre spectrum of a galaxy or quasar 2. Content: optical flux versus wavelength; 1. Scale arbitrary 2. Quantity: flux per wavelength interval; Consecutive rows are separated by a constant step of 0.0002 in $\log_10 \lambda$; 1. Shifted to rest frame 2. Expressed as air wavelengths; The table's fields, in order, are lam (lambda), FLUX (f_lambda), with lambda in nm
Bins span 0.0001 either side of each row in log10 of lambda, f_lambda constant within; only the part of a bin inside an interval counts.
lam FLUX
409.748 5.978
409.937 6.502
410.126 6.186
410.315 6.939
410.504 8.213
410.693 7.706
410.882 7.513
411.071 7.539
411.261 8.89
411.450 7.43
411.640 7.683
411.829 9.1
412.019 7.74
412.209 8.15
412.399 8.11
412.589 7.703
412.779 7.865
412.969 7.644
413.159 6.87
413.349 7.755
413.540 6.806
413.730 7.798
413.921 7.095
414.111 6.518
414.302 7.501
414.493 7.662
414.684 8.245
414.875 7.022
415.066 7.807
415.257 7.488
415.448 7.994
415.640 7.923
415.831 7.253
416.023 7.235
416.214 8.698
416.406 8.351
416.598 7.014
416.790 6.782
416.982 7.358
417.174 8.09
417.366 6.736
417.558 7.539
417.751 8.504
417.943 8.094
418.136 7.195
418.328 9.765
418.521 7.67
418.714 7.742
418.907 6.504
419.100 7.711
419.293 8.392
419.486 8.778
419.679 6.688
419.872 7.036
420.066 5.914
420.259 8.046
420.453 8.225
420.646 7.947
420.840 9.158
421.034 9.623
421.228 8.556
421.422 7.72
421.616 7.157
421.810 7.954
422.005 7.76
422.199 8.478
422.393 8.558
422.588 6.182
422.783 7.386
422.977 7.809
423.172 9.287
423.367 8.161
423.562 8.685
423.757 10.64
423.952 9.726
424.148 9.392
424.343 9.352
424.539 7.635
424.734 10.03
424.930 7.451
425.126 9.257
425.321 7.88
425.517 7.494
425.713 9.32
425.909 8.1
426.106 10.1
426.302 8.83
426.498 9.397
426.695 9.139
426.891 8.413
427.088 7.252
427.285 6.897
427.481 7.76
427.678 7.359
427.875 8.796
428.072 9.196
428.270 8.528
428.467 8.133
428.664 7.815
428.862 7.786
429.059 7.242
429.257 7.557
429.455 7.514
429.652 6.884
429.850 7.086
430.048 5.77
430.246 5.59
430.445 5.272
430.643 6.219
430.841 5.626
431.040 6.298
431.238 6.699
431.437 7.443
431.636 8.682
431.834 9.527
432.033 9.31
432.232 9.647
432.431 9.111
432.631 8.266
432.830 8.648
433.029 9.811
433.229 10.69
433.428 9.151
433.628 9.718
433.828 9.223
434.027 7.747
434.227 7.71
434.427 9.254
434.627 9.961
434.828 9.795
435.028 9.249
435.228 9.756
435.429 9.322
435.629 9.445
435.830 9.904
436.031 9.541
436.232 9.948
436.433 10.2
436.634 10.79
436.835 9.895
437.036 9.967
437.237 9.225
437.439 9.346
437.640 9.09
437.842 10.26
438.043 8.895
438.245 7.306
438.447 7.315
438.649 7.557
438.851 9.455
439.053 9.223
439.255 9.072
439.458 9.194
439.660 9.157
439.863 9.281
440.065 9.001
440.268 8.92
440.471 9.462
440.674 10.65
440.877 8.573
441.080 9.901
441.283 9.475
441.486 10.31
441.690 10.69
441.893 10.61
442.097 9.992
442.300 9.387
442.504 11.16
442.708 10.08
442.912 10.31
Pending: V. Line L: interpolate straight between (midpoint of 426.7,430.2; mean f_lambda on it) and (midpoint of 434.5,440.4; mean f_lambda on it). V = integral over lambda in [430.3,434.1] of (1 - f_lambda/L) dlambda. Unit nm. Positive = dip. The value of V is 0.058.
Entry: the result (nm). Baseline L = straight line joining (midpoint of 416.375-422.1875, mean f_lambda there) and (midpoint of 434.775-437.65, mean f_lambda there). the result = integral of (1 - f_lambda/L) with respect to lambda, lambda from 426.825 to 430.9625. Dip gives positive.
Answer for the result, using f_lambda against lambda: 0.75 nm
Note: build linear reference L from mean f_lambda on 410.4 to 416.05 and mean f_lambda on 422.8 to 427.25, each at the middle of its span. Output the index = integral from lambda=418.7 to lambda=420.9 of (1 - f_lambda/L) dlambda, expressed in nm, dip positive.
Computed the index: 0.16 nm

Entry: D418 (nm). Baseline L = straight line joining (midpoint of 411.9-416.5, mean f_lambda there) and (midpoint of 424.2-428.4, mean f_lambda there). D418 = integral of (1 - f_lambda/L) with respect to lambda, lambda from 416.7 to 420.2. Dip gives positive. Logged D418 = 0.154 nm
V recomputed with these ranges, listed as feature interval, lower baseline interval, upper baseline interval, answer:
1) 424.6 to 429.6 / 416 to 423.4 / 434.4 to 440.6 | 0.107 nm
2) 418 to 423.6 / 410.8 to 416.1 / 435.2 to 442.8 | 0.178 nm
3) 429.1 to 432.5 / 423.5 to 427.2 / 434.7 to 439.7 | 0.665 nm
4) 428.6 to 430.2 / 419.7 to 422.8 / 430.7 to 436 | 0.257 nm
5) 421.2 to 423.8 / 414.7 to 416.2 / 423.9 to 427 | 0.114 nm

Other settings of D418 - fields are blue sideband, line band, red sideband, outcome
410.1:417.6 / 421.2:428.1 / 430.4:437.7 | -0.08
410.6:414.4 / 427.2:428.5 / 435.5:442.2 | 0.09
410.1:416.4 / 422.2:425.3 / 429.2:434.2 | -0.32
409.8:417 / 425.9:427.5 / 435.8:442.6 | 0.01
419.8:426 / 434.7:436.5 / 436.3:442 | -0.10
